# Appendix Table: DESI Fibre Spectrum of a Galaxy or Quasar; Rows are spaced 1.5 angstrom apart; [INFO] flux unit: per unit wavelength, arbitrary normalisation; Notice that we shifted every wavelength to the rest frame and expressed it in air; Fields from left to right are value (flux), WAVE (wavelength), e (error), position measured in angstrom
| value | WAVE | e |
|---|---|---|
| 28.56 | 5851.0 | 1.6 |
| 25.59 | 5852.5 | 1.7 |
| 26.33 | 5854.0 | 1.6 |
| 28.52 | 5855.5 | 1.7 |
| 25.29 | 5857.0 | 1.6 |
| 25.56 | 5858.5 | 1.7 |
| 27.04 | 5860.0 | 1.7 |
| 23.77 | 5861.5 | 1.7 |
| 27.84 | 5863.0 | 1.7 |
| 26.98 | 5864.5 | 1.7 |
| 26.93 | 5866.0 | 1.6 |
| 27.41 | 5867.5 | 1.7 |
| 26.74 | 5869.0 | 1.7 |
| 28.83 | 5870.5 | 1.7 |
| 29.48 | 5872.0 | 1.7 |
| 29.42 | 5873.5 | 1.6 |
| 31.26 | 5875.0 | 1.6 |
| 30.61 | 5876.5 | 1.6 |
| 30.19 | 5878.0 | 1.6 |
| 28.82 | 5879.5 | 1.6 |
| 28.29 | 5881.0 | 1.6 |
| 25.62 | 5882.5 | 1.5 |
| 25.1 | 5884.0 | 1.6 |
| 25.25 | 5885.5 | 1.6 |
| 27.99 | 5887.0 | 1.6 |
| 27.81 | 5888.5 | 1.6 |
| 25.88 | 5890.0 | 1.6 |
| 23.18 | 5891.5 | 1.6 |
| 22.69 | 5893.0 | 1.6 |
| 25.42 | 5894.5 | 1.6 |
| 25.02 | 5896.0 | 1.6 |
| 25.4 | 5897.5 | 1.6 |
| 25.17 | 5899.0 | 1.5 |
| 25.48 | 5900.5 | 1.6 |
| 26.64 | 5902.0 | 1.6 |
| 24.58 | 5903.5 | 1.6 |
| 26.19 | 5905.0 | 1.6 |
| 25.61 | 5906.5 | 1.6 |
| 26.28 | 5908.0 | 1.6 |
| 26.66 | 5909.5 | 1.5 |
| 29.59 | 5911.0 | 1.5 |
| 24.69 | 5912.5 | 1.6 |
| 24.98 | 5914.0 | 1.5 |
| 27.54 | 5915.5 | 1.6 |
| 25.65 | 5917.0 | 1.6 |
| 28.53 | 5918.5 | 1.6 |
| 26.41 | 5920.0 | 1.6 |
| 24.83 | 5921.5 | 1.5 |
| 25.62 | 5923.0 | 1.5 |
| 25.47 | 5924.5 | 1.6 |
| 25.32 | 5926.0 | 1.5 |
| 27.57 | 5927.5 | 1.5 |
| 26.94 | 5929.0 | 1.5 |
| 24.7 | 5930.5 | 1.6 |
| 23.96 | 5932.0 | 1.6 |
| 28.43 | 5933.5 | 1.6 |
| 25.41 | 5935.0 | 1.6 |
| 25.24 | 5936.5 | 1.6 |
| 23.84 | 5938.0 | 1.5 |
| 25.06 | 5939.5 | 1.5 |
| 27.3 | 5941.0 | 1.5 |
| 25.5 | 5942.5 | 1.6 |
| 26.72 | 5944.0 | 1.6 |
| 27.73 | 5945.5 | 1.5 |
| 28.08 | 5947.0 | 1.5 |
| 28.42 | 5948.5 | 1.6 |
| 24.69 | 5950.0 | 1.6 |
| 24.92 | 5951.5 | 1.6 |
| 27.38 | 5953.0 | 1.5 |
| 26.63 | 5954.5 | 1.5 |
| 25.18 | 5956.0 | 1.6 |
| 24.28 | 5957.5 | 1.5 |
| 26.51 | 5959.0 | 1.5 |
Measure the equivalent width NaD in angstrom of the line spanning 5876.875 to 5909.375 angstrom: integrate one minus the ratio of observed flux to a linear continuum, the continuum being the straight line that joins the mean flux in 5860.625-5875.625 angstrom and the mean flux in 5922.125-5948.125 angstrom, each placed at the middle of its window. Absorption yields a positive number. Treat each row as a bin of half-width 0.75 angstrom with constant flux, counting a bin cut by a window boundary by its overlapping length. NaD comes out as 1.3 angstrom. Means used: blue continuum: 27.8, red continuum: 26.1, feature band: 26.1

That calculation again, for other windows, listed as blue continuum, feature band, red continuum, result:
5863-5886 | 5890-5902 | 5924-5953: 1.1 angstrom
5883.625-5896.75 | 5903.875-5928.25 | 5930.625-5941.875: -0.8 angstrom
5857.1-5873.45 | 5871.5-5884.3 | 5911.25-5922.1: -0.9 angstrom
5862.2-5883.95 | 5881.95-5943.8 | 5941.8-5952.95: 3.6 angstrom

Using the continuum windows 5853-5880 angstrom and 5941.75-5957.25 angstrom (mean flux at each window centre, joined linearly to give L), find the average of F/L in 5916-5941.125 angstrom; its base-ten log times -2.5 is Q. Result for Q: 0.038 mag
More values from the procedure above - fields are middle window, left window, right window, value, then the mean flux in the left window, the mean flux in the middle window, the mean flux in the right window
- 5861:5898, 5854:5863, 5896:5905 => -0.05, 26.2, 27.1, 25.5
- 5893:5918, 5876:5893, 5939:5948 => 0.04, 26.9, 25.9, 26.8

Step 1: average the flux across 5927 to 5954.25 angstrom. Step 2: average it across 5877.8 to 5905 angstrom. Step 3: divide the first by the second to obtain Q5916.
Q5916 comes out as 1.01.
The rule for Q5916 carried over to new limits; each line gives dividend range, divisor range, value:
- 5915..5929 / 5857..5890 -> 0.96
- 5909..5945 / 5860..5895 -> 0.96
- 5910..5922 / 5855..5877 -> 0.96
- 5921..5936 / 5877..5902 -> 0.99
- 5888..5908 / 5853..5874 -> 0.93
